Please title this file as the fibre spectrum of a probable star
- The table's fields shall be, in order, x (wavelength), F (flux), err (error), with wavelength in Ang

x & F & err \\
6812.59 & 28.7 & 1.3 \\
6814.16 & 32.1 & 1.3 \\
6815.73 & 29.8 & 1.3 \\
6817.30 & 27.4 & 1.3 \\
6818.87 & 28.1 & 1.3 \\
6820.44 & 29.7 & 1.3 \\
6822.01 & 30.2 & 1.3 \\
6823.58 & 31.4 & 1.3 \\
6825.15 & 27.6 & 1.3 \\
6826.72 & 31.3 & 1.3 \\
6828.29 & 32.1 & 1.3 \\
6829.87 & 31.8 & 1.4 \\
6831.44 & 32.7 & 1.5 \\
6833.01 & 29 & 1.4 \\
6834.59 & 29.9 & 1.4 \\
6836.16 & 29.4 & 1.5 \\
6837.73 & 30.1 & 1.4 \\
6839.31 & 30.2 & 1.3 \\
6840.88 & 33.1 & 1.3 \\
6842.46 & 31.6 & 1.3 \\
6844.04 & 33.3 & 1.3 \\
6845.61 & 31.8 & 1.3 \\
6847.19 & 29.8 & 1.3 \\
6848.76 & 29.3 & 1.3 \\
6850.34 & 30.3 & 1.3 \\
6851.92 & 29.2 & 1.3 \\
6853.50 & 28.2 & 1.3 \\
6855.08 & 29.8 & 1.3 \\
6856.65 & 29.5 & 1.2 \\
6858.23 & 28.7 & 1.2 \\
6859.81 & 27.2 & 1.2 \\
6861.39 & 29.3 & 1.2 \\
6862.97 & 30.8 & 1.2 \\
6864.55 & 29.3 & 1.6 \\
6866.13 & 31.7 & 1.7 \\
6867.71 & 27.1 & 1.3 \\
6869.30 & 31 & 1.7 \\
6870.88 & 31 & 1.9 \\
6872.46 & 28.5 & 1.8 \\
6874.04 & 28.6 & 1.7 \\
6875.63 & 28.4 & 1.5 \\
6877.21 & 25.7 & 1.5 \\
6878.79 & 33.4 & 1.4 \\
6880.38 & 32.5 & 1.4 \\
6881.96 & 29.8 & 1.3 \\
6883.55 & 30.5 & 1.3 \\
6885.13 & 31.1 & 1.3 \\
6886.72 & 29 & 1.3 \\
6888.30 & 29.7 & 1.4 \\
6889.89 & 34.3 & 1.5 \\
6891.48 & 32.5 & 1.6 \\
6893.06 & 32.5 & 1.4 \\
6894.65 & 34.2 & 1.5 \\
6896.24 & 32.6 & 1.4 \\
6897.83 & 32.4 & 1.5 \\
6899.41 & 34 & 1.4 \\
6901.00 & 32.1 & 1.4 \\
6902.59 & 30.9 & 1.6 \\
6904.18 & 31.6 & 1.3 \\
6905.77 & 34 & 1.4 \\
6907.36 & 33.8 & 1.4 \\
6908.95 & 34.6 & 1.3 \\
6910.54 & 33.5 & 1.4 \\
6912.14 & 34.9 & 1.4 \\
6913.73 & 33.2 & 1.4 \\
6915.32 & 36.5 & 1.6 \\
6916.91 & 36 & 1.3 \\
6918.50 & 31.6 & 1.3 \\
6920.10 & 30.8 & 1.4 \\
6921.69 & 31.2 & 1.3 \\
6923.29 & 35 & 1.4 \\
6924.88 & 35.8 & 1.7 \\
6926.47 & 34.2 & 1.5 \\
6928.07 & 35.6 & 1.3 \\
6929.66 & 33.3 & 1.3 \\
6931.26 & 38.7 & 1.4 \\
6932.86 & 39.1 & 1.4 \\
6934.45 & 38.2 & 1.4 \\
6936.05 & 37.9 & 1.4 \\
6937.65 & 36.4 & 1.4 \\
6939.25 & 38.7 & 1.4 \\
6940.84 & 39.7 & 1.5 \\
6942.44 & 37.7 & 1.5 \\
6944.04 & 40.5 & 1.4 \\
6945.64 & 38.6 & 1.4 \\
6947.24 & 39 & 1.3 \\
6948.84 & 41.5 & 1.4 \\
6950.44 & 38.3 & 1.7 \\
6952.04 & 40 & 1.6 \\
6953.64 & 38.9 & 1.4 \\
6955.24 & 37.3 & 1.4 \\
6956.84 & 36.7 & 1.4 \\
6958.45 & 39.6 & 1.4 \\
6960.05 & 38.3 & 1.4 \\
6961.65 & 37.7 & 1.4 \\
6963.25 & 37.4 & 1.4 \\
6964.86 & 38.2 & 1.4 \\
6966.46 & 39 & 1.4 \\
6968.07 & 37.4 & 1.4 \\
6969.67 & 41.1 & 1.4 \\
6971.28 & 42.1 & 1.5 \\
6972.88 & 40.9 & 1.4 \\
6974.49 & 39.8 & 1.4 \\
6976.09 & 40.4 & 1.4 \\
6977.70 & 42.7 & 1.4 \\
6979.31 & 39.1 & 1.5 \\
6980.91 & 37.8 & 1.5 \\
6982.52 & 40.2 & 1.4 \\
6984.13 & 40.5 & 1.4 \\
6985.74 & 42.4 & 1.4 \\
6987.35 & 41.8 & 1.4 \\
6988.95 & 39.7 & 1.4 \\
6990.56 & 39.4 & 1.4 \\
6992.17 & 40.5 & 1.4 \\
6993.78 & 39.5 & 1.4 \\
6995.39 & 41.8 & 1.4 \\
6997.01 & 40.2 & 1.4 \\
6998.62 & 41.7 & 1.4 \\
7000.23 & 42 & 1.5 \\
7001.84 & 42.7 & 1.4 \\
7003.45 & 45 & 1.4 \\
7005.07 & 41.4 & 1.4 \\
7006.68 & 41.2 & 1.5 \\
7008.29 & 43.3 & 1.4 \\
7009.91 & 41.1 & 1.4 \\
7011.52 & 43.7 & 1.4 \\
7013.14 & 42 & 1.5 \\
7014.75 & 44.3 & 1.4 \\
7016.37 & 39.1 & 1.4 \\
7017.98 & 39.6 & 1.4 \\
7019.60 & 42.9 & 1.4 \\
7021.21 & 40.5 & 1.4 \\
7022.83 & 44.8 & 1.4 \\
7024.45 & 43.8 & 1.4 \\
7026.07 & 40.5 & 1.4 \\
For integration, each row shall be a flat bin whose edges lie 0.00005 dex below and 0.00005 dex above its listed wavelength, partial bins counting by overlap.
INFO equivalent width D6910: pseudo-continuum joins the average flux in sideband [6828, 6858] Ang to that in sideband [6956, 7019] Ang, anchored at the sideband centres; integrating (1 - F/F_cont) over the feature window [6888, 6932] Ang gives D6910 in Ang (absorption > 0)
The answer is 2.0 Ang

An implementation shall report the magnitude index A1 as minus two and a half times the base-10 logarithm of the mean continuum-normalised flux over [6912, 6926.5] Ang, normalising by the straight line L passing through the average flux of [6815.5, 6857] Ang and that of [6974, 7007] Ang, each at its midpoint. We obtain 0.07 mag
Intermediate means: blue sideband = 30.3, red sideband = 41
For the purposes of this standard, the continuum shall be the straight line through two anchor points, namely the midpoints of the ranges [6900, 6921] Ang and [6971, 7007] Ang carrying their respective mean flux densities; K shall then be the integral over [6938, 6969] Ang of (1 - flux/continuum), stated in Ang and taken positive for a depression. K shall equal -0.9 Ang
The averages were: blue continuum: 33.3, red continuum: 41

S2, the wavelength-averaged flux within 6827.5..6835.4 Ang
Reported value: 31.1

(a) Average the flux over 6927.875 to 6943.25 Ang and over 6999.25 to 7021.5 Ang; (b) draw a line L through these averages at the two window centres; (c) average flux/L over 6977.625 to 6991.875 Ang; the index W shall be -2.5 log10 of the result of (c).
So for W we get 0.01 mag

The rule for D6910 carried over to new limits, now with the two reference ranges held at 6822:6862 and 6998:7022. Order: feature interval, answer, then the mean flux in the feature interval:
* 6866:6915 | 3.0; 31.6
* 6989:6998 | 0.1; 40.2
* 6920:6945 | 0.0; 36.6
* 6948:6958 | -0.2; 38.8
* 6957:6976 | -0.1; 39.2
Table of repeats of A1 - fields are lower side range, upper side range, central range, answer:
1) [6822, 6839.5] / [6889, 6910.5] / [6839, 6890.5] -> 0.058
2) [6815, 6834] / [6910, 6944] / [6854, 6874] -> 0.099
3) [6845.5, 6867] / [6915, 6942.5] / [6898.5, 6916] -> 0.015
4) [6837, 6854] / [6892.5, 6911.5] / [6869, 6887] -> 0.072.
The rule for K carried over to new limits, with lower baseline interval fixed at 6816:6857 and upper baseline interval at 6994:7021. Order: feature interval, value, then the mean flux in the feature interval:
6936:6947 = -0.3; 38.6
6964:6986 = -0.2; 40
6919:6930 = 0.8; 33.7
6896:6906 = 0.6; 32.4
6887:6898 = 0.5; 32.4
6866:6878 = 1.4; 28.8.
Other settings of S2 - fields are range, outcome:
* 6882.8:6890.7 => 30.9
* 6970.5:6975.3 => 41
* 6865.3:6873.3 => 29.9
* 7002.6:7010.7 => 42.4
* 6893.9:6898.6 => 33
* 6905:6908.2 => 33.9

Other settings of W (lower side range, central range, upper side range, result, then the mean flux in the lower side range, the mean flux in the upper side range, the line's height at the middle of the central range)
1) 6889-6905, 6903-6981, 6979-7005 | -0.017 mag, 32.7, 40.9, 36.6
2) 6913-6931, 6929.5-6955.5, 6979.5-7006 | -0.073 mag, 34.1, 41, 36.1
